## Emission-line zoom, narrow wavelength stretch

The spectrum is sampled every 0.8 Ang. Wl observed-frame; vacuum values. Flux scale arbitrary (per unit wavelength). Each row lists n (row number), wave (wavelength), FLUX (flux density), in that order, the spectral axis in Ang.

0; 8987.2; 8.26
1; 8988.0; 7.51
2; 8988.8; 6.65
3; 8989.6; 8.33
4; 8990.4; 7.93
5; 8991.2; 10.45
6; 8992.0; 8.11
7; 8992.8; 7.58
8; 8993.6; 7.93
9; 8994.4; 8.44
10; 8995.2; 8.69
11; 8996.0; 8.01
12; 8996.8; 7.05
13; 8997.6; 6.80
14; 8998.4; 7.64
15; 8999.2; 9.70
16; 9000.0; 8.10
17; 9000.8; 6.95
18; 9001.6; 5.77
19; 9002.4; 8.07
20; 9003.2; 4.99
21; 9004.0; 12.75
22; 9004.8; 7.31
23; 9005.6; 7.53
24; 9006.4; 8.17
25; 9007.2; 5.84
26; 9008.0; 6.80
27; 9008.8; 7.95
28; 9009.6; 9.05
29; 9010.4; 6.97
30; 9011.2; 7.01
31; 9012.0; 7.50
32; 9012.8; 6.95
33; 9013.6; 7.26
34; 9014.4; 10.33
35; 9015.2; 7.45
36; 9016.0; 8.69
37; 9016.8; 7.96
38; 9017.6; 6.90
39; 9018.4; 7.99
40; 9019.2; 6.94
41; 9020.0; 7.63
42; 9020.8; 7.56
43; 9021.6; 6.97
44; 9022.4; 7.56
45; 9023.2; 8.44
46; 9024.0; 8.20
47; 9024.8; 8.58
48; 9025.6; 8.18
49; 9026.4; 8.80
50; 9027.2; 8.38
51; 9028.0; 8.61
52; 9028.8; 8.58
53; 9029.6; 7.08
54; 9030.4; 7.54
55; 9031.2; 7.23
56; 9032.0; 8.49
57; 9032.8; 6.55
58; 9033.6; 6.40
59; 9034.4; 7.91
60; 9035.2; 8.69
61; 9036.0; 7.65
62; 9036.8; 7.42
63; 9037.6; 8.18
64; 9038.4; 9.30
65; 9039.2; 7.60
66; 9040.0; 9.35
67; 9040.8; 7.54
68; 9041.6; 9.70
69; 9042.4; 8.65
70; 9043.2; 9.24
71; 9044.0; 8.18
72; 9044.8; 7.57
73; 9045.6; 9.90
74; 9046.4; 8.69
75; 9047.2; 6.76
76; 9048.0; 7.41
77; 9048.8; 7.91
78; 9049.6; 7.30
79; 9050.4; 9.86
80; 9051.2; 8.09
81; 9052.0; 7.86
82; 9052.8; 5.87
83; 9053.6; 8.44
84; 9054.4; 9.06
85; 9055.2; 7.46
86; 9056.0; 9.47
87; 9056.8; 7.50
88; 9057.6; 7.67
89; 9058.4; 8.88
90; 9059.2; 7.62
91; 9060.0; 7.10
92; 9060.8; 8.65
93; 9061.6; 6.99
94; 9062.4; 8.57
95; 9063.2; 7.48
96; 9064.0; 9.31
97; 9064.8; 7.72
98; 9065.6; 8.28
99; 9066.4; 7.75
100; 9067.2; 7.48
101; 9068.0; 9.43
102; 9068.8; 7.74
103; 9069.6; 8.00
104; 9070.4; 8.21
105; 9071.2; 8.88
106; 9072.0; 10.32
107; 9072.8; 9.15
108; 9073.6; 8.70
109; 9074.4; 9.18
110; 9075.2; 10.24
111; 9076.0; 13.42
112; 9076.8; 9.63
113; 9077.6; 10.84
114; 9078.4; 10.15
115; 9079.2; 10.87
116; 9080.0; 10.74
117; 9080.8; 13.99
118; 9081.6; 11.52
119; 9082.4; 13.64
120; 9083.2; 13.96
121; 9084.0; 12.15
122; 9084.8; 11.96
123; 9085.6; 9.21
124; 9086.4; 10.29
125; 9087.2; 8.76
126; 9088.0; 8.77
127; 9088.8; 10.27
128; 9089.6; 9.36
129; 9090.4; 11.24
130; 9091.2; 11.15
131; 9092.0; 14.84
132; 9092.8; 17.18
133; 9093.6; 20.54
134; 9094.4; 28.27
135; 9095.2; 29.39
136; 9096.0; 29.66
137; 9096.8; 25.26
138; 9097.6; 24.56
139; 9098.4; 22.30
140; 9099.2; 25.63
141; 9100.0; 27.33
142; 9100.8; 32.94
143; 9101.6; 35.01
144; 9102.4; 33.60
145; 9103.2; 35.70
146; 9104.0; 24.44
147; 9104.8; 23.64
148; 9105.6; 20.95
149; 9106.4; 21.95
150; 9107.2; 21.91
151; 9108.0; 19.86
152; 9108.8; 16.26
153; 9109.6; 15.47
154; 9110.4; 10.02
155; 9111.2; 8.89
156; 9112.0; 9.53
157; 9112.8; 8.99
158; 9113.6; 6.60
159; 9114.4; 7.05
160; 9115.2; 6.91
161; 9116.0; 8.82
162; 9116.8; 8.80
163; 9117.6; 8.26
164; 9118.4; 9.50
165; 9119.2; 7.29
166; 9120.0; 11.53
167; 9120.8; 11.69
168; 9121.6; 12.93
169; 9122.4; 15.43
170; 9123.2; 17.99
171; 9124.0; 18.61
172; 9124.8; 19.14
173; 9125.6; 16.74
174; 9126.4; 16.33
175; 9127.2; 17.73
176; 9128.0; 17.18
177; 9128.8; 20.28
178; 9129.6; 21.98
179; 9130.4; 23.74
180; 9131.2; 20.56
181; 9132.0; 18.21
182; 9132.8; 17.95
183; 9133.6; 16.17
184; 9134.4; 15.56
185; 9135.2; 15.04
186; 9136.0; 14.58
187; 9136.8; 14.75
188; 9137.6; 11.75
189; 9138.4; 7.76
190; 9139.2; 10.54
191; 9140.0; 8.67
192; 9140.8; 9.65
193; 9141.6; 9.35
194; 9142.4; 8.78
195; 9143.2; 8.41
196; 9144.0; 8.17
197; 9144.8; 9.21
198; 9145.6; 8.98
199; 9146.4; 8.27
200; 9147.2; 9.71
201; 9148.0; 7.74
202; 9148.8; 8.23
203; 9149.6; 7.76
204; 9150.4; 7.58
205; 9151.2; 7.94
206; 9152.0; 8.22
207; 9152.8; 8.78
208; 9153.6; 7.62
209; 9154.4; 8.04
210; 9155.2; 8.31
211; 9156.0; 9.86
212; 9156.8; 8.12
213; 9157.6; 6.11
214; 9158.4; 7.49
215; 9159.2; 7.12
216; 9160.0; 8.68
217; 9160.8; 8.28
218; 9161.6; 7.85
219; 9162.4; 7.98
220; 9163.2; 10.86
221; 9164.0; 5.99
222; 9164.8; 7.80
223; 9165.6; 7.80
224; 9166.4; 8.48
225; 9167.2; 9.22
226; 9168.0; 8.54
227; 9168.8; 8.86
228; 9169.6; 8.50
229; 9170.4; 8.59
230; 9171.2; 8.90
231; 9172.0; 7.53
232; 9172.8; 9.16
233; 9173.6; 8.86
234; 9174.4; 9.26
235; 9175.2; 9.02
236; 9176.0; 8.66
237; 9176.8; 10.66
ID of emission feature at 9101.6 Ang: Halpha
